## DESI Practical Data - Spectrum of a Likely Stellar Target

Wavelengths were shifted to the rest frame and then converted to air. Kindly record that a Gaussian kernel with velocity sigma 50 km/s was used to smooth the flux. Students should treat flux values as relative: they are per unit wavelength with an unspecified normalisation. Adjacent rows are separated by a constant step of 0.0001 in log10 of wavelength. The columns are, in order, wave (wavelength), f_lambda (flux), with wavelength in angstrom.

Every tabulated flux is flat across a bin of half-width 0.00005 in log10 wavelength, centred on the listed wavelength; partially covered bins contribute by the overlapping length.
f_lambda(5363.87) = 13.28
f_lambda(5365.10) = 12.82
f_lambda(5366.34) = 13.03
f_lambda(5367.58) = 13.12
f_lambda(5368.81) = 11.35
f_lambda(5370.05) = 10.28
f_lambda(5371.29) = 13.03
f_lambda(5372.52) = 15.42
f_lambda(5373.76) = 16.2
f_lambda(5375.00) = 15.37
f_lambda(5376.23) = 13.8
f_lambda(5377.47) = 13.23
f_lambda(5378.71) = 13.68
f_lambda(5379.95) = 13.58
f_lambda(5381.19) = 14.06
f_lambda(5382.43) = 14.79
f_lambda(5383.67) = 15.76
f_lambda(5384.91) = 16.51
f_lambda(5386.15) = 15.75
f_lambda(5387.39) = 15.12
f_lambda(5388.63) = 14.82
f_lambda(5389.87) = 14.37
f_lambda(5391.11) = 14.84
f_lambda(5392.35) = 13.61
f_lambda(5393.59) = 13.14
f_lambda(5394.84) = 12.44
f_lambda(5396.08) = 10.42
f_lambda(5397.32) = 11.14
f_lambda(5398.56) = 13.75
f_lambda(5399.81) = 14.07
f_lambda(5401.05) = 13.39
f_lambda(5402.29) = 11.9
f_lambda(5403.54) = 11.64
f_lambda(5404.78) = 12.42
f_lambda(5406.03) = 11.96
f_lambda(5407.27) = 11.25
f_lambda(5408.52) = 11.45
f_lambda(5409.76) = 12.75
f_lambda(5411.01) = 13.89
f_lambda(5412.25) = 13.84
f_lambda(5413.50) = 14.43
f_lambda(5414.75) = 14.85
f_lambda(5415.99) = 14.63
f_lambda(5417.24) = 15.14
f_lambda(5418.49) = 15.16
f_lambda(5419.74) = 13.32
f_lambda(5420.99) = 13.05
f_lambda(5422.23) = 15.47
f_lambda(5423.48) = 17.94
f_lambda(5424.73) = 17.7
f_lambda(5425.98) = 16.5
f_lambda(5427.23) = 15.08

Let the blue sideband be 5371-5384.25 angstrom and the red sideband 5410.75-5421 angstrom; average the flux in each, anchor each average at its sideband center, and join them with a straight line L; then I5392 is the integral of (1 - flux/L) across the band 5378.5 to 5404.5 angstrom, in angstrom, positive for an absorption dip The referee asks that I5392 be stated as 1.26 angstrom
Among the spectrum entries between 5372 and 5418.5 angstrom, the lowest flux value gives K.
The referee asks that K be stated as 10.42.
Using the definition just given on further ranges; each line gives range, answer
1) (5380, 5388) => 14.06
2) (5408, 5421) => 11.45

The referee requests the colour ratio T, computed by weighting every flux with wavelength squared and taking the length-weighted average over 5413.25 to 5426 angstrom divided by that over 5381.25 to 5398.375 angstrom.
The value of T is 1.10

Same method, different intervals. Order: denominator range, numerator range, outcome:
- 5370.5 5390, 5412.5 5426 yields 1.05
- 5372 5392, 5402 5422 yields 0.91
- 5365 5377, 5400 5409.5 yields 0.91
